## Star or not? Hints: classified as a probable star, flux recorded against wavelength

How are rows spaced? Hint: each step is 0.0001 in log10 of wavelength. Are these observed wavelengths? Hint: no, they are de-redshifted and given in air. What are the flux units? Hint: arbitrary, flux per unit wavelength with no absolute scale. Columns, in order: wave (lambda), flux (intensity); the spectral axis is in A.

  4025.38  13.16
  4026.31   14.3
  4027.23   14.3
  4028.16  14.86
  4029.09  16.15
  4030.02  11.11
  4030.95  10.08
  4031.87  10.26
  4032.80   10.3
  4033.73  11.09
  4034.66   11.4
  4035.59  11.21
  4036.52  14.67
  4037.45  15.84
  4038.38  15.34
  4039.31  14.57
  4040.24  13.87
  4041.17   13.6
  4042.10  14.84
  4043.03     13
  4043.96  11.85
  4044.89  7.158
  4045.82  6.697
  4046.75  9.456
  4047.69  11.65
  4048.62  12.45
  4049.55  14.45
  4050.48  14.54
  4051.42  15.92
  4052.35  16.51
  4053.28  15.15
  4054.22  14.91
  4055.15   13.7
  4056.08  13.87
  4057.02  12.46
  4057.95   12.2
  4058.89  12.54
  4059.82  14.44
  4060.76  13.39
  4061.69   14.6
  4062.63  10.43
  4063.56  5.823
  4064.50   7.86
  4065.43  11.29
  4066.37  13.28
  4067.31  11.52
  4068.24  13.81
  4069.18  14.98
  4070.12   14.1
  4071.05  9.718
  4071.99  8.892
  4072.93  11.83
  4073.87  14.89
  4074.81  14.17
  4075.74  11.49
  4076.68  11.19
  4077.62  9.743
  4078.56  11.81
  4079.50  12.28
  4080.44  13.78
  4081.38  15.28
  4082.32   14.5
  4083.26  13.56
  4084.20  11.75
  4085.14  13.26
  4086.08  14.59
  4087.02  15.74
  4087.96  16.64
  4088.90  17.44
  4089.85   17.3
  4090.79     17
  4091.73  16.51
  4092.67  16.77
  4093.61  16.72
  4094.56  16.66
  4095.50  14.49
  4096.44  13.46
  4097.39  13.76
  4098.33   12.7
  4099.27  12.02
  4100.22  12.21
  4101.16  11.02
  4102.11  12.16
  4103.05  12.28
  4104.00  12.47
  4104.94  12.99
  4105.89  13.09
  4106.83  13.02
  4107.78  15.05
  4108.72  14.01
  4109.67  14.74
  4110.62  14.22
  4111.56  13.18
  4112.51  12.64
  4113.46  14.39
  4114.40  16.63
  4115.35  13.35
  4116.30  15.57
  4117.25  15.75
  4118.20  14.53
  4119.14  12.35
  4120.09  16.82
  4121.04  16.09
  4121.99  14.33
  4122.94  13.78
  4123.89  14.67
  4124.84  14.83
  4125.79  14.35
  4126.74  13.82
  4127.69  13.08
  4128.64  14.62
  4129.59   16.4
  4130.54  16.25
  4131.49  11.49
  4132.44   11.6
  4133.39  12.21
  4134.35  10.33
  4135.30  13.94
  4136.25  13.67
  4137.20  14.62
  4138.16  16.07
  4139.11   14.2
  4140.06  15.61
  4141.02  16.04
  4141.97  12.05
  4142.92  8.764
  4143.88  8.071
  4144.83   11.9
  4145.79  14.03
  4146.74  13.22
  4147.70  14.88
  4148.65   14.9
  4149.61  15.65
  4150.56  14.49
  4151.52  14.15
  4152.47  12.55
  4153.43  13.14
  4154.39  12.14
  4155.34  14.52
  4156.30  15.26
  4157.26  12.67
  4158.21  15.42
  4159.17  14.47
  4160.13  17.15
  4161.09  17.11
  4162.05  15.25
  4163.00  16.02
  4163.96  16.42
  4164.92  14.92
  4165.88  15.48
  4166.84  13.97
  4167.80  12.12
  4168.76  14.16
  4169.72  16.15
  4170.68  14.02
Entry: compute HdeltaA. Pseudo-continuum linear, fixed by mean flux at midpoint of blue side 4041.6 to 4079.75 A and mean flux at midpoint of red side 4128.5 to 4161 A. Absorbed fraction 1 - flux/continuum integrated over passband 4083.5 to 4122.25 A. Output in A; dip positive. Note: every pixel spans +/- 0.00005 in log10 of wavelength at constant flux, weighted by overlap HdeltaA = -4.01 A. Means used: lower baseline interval 12.3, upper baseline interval 13.8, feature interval 14.4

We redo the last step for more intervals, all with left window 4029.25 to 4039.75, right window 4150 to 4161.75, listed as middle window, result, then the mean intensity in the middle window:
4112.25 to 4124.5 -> -0.79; 14.7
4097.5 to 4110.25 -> 0.61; 12.9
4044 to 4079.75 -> 1.84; 12.2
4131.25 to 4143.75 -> 1.00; 13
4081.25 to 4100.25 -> -2.21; 14.9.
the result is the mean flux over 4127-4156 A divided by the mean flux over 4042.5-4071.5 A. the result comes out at 1.09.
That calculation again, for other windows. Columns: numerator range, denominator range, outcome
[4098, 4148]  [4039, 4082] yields 1.09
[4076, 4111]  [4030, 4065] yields 1.12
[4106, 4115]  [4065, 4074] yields 1.15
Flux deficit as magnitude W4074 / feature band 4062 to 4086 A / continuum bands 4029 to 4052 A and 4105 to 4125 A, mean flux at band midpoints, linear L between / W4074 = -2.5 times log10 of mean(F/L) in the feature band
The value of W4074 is 0.104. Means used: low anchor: 12.4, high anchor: 14.4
